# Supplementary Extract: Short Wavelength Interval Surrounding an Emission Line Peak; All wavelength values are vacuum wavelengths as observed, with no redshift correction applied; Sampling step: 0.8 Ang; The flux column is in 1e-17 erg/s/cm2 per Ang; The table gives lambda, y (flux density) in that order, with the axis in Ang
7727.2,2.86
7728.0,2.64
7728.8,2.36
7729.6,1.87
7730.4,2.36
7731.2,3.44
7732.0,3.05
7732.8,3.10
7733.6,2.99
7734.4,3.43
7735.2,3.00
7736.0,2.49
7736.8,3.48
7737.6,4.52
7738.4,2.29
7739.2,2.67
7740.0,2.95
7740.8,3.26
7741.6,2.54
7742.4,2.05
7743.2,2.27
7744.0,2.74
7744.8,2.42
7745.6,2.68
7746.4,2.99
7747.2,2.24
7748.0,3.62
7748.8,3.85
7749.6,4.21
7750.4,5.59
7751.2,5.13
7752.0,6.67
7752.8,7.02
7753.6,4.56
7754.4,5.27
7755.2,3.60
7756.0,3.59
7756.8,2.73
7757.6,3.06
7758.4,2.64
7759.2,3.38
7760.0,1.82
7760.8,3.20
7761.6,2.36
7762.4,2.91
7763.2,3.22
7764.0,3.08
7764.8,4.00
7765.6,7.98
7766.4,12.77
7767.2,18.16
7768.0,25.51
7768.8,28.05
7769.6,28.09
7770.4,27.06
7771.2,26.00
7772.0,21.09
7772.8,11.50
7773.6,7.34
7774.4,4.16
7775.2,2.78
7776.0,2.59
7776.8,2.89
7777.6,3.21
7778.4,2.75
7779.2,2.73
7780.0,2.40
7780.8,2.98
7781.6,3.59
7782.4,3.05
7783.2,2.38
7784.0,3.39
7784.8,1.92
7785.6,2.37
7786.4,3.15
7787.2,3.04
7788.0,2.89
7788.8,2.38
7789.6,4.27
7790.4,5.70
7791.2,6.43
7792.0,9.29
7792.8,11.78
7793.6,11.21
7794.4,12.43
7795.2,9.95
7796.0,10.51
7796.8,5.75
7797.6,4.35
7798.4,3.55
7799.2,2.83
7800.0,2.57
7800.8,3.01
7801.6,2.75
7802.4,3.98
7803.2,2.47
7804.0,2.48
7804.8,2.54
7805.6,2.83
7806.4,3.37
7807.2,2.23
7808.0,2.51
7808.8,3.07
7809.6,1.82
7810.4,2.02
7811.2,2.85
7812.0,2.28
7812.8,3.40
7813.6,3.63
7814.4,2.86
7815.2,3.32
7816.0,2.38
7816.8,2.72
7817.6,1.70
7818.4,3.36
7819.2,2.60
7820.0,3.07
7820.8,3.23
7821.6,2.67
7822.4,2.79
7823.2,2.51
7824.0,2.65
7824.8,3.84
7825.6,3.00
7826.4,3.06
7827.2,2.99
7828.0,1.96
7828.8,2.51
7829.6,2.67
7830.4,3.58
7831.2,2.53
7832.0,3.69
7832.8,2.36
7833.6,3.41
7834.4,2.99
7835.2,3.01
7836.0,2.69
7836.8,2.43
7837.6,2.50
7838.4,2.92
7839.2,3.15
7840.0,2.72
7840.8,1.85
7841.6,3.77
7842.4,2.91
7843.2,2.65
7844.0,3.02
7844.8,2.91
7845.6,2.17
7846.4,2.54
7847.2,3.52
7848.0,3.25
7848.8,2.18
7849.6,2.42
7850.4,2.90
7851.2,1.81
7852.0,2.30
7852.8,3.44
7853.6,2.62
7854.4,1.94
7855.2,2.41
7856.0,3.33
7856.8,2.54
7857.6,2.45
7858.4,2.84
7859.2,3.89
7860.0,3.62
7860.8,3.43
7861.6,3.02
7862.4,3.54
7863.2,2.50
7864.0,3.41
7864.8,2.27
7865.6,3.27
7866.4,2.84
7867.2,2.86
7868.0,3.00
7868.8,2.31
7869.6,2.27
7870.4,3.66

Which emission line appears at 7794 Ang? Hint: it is [N II]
